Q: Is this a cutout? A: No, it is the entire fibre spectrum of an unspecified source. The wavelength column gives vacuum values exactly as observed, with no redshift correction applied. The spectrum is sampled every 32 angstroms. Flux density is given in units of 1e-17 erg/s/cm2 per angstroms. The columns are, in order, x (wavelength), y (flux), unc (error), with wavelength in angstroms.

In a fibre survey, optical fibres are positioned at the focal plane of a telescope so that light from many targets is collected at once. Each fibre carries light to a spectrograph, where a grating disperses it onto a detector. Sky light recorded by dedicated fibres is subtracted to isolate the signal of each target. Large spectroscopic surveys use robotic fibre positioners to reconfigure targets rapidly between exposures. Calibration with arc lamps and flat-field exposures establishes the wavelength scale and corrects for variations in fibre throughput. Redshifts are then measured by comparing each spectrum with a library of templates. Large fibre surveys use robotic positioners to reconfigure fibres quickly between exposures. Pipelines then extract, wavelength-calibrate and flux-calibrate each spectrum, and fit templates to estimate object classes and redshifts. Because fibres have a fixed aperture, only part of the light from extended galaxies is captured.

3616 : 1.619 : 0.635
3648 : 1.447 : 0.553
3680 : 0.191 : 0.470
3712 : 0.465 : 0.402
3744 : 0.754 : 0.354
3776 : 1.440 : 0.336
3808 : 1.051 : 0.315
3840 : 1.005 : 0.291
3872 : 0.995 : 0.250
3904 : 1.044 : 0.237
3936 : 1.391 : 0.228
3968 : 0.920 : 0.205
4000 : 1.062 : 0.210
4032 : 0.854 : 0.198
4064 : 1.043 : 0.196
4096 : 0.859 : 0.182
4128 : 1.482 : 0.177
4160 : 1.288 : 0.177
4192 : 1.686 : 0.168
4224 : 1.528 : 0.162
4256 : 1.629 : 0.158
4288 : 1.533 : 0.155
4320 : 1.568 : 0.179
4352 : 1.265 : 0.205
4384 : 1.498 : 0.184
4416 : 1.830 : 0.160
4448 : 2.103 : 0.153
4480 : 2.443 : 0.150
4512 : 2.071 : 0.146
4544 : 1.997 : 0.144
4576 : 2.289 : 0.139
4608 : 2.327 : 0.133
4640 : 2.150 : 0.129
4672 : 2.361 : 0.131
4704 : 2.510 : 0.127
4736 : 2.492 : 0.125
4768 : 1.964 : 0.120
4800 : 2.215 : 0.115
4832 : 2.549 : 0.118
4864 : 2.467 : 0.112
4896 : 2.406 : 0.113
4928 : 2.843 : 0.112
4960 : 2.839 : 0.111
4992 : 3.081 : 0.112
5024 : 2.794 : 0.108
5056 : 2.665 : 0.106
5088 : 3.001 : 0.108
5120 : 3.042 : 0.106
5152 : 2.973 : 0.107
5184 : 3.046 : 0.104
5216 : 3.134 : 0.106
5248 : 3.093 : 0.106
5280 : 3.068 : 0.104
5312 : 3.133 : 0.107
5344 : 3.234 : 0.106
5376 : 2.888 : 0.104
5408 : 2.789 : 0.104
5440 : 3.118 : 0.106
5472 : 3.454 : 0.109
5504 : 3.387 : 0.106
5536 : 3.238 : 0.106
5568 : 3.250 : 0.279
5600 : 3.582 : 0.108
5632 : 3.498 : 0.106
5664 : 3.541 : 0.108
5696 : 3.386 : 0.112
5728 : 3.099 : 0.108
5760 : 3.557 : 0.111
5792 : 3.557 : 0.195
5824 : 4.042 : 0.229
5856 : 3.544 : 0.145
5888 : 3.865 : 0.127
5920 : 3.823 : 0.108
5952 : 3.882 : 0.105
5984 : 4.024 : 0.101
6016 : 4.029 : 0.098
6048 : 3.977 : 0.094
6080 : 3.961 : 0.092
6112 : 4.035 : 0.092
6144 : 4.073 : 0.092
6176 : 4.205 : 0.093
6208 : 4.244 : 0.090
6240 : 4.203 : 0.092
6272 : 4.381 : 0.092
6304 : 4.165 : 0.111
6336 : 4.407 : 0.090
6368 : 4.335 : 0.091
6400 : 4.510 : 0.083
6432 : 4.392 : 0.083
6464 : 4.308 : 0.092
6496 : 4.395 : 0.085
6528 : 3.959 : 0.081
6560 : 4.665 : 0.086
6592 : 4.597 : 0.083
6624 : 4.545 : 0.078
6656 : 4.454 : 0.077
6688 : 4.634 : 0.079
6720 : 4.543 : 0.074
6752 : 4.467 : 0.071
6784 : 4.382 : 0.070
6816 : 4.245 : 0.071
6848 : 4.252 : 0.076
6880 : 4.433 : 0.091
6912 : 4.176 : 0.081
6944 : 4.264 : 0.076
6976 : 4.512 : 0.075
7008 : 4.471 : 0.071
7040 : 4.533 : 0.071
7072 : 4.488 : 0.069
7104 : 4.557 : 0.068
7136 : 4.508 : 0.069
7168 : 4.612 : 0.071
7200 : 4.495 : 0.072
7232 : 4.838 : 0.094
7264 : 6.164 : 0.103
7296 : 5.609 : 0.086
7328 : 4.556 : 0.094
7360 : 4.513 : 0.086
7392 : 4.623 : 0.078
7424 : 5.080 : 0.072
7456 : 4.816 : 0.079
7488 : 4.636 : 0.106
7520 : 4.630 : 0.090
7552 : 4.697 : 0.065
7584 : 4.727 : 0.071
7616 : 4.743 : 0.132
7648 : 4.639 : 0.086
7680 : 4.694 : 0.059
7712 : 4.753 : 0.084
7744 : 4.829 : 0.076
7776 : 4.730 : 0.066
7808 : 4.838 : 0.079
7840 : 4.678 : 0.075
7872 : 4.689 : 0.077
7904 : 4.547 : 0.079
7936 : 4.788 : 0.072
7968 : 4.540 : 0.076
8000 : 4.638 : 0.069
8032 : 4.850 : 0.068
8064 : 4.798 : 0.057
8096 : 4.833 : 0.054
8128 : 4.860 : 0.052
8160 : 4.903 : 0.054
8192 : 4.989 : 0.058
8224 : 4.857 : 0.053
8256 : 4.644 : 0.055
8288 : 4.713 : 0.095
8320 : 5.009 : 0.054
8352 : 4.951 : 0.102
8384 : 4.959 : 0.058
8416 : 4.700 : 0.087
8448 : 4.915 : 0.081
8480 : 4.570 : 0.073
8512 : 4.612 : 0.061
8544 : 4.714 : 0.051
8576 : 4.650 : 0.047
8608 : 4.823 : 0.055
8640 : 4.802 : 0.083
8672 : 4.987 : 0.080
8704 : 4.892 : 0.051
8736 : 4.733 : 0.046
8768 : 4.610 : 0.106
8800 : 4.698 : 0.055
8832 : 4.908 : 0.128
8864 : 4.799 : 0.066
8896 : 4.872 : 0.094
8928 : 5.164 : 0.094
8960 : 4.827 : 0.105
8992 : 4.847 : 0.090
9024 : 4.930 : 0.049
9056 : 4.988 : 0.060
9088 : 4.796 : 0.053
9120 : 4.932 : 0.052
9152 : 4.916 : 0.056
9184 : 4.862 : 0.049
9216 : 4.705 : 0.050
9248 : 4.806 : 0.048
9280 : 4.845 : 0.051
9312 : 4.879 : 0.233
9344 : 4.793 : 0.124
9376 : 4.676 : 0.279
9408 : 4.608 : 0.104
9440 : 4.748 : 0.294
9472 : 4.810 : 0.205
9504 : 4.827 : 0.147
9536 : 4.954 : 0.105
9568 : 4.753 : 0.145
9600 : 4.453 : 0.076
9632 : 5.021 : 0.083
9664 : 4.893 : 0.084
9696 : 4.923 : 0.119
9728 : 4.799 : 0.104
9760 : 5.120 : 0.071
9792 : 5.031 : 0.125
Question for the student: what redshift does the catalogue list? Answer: 0.106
